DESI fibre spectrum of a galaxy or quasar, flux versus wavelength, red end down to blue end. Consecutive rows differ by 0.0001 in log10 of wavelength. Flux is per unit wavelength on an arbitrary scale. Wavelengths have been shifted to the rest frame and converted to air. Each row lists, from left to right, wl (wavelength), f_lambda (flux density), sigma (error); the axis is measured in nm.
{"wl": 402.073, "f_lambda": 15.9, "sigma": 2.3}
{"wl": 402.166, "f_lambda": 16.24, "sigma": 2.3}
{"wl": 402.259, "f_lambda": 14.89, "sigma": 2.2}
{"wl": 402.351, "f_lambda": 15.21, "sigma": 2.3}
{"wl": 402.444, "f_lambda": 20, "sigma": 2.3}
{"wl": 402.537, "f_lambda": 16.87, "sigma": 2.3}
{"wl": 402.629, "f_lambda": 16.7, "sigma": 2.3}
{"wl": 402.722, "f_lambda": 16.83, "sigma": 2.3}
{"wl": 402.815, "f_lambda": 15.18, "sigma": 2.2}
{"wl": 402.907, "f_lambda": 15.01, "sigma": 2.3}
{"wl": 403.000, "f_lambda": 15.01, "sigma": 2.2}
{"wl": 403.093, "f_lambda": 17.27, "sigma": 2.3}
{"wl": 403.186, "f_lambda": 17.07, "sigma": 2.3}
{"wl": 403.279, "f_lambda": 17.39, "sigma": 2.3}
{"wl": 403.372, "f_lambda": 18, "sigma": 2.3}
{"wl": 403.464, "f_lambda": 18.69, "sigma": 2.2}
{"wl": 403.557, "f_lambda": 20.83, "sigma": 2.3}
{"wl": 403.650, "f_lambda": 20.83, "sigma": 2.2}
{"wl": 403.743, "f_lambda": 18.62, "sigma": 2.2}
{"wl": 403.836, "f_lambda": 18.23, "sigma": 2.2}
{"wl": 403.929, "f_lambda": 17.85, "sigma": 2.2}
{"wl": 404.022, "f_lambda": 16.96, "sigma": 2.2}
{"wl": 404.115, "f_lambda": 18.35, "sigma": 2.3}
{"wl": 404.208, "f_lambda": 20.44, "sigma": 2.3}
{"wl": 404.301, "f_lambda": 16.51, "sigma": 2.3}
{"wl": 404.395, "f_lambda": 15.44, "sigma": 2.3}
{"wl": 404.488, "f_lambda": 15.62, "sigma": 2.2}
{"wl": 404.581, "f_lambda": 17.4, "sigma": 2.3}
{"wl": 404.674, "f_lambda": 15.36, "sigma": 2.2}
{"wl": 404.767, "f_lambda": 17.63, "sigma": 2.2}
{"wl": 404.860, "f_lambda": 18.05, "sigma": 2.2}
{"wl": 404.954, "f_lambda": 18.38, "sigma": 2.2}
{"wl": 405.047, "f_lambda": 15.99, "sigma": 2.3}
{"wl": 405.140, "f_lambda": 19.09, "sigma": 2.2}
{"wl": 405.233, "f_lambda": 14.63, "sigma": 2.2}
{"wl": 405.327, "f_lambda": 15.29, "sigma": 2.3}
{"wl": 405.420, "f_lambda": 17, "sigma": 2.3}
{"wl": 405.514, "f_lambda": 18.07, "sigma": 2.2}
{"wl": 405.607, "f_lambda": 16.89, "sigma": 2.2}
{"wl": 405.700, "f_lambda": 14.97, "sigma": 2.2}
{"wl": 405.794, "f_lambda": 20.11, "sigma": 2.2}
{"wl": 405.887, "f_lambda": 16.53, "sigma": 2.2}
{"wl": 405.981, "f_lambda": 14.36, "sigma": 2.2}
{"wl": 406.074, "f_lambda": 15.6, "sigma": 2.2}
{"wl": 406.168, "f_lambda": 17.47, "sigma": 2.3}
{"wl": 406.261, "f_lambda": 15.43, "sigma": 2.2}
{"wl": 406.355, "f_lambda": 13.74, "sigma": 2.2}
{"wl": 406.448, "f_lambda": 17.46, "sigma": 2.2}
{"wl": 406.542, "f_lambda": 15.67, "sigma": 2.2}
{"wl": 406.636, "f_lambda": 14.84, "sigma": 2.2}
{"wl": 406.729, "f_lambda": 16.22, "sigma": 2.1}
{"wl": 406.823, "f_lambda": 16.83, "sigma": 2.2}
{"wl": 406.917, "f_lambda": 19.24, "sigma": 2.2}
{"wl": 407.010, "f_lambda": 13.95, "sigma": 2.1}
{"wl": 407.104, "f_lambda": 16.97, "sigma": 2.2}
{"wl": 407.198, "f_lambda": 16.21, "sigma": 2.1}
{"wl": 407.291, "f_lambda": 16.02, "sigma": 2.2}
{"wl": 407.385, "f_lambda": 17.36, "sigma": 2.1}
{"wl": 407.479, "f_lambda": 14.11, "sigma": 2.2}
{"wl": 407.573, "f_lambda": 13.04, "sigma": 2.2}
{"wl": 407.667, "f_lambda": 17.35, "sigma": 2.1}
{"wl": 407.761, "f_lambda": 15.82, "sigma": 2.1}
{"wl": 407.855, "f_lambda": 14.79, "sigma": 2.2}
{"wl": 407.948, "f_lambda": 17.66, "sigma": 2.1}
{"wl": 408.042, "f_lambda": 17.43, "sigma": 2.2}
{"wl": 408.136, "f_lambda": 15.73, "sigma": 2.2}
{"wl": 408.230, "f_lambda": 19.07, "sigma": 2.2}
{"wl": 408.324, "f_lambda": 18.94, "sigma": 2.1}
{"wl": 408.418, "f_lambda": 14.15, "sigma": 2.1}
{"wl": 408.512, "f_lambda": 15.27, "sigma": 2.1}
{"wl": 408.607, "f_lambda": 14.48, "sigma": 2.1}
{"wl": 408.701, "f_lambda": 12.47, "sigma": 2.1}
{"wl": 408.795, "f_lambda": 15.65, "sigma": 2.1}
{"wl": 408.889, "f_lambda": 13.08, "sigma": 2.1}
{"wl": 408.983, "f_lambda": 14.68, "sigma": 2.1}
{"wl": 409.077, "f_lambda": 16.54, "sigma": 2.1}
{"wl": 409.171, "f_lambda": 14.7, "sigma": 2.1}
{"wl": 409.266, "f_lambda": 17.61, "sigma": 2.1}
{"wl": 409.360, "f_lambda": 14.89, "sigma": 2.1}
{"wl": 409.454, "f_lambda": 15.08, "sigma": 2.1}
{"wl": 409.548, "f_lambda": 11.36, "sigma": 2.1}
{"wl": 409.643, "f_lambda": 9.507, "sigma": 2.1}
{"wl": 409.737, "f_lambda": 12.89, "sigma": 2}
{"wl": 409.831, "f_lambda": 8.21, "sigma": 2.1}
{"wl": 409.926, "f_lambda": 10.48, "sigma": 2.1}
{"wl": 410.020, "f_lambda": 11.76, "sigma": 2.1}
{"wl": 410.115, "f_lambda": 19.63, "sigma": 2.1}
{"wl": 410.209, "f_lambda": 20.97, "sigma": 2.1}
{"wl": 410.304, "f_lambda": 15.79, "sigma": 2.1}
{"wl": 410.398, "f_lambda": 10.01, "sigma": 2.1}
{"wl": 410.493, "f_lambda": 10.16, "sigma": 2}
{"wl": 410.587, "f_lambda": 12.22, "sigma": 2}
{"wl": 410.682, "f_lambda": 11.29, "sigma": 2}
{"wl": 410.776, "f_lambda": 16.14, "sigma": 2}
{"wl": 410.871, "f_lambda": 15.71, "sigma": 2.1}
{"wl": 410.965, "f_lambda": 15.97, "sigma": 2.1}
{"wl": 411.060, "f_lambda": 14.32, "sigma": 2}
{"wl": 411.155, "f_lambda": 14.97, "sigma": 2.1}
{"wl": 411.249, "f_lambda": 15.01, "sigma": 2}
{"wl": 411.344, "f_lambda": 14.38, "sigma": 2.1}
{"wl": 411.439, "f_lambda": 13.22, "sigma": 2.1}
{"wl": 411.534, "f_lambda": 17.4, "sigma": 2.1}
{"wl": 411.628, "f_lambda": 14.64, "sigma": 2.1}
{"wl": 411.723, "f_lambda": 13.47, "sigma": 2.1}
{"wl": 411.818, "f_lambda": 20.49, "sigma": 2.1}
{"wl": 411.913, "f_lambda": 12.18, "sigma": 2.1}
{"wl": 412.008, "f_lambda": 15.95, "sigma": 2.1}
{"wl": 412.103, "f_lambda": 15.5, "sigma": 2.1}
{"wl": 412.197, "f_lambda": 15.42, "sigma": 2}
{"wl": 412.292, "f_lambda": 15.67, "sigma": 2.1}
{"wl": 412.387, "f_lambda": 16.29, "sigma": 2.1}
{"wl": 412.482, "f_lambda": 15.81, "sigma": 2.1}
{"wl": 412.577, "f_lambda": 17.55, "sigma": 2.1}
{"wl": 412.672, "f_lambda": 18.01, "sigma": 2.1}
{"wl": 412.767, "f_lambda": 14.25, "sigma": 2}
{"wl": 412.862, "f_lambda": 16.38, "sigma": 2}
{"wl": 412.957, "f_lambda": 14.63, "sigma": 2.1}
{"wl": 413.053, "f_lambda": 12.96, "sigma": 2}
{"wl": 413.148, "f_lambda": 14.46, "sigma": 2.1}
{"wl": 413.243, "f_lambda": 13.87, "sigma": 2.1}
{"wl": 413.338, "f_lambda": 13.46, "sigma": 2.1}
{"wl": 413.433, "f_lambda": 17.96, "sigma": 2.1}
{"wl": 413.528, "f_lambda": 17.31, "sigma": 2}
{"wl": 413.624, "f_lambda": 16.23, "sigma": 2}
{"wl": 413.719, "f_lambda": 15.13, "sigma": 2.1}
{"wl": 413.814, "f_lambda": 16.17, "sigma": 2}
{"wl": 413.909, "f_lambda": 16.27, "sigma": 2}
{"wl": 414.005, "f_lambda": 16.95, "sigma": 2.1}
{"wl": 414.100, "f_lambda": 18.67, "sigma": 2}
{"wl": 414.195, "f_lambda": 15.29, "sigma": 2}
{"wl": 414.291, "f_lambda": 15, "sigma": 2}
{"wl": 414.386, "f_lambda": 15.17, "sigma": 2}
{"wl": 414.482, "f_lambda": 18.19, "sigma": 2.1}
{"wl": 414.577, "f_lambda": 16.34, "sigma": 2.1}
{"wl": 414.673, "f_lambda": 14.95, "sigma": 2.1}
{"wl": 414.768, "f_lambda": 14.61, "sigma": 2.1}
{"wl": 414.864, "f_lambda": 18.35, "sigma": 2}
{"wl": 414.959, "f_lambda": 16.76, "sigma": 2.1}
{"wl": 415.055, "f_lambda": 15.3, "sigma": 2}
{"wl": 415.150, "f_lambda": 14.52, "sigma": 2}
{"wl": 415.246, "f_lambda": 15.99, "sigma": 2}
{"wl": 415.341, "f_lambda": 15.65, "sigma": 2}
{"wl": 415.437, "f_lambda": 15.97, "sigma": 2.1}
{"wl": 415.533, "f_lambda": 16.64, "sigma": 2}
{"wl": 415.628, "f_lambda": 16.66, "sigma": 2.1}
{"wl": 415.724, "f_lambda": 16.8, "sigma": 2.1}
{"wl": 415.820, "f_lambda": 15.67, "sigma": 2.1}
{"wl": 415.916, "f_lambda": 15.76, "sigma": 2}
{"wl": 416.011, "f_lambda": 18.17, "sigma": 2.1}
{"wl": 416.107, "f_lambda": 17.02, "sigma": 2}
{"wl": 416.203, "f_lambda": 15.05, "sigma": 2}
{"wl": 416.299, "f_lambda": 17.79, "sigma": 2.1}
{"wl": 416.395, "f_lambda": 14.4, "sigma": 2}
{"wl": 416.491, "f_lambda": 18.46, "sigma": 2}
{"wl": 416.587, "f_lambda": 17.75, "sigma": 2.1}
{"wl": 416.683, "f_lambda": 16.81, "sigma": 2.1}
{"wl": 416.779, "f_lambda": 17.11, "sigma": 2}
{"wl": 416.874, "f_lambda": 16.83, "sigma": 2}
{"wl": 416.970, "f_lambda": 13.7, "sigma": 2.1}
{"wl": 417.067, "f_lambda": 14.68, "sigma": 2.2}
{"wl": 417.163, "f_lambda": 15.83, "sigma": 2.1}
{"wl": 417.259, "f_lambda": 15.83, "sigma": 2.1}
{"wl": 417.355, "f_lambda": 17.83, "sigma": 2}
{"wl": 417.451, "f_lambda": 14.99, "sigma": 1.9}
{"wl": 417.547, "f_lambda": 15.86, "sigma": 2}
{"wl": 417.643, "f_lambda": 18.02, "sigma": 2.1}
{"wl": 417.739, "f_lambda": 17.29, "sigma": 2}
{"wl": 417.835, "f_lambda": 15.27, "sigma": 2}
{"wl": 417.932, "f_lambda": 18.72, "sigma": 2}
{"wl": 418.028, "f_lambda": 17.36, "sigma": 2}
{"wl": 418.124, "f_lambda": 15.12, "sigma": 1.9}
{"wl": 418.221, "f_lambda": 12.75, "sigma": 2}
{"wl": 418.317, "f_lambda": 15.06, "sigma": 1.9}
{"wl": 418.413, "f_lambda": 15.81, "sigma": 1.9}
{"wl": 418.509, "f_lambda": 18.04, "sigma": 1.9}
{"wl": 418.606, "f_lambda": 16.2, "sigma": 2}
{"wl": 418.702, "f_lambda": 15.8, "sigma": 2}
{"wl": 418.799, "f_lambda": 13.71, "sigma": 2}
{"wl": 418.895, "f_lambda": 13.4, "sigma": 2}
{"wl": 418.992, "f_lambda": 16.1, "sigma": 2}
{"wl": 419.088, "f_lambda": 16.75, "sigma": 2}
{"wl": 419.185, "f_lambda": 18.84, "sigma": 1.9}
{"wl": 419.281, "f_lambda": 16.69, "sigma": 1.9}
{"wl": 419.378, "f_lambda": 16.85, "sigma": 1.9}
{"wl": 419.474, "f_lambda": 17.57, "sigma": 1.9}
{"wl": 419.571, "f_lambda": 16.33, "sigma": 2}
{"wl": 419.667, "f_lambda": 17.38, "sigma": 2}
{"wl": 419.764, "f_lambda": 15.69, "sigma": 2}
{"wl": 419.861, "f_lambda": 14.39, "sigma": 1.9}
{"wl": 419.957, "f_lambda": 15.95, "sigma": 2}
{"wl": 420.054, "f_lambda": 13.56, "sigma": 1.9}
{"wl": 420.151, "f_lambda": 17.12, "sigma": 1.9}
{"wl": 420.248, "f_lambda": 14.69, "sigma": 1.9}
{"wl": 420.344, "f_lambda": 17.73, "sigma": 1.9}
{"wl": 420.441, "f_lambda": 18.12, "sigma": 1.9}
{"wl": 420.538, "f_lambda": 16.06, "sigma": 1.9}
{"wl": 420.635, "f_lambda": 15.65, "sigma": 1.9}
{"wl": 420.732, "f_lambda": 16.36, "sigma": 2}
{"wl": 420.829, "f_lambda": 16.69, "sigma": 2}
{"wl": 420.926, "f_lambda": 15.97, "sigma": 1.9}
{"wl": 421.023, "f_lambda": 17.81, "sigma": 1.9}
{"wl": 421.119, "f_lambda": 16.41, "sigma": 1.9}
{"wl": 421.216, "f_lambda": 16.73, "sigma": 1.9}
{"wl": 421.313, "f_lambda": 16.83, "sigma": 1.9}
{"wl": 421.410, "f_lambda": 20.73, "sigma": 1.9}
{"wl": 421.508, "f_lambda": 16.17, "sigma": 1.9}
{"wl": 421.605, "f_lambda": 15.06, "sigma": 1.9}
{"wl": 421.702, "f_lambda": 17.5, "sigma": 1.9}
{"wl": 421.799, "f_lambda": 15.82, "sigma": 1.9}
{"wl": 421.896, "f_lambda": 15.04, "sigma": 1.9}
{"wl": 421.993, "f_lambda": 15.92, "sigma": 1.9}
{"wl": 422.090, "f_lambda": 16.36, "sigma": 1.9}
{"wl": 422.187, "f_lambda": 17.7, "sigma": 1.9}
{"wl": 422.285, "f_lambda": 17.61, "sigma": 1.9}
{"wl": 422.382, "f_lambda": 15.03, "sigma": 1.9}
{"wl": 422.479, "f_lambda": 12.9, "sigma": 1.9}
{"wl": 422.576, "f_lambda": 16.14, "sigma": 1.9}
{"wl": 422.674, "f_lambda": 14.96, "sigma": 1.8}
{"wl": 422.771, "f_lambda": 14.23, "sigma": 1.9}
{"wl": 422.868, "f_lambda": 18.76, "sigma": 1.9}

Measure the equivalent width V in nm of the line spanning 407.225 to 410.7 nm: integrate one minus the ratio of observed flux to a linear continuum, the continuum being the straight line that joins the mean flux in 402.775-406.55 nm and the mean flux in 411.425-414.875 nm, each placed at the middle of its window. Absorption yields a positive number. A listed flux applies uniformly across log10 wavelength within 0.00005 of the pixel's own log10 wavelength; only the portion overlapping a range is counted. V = 0.38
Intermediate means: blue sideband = 17.1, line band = 14.6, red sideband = 15.8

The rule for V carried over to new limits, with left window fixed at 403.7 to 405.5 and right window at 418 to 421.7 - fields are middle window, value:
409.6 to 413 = 0.44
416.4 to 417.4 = 0.00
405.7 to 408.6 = 0.14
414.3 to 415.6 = 0.04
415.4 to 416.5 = 0.00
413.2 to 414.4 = 0.05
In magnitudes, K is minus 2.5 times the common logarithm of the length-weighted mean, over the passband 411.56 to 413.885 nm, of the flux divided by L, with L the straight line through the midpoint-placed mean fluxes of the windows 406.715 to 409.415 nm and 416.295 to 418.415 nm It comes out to 0.03 mag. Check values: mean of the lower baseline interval 15.9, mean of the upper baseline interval 16.2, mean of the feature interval 15.6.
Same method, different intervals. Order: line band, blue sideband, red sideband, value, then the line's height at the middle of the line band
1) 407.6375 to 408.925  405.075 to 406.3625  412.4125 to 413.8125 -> 0.020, 16.2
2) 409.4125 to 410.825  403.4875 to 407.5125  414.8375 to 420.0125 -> 0.267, 16.6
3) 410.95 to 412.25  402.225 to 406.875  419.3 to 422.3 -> 0.106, 16.7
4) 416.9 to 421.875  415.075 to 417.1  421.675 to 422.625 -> -0.010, 16.1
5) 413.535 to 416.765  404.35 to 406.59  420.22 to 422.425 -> 0.016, 16.6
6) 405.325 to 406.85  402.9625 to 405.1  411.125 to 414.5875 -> 0.060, 17.2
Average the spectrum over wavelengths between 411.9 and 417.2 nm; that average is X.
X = 16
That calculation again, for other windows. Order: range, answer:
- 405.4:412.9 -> 15.3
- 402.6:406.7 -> 17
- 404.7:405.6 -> 17.1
